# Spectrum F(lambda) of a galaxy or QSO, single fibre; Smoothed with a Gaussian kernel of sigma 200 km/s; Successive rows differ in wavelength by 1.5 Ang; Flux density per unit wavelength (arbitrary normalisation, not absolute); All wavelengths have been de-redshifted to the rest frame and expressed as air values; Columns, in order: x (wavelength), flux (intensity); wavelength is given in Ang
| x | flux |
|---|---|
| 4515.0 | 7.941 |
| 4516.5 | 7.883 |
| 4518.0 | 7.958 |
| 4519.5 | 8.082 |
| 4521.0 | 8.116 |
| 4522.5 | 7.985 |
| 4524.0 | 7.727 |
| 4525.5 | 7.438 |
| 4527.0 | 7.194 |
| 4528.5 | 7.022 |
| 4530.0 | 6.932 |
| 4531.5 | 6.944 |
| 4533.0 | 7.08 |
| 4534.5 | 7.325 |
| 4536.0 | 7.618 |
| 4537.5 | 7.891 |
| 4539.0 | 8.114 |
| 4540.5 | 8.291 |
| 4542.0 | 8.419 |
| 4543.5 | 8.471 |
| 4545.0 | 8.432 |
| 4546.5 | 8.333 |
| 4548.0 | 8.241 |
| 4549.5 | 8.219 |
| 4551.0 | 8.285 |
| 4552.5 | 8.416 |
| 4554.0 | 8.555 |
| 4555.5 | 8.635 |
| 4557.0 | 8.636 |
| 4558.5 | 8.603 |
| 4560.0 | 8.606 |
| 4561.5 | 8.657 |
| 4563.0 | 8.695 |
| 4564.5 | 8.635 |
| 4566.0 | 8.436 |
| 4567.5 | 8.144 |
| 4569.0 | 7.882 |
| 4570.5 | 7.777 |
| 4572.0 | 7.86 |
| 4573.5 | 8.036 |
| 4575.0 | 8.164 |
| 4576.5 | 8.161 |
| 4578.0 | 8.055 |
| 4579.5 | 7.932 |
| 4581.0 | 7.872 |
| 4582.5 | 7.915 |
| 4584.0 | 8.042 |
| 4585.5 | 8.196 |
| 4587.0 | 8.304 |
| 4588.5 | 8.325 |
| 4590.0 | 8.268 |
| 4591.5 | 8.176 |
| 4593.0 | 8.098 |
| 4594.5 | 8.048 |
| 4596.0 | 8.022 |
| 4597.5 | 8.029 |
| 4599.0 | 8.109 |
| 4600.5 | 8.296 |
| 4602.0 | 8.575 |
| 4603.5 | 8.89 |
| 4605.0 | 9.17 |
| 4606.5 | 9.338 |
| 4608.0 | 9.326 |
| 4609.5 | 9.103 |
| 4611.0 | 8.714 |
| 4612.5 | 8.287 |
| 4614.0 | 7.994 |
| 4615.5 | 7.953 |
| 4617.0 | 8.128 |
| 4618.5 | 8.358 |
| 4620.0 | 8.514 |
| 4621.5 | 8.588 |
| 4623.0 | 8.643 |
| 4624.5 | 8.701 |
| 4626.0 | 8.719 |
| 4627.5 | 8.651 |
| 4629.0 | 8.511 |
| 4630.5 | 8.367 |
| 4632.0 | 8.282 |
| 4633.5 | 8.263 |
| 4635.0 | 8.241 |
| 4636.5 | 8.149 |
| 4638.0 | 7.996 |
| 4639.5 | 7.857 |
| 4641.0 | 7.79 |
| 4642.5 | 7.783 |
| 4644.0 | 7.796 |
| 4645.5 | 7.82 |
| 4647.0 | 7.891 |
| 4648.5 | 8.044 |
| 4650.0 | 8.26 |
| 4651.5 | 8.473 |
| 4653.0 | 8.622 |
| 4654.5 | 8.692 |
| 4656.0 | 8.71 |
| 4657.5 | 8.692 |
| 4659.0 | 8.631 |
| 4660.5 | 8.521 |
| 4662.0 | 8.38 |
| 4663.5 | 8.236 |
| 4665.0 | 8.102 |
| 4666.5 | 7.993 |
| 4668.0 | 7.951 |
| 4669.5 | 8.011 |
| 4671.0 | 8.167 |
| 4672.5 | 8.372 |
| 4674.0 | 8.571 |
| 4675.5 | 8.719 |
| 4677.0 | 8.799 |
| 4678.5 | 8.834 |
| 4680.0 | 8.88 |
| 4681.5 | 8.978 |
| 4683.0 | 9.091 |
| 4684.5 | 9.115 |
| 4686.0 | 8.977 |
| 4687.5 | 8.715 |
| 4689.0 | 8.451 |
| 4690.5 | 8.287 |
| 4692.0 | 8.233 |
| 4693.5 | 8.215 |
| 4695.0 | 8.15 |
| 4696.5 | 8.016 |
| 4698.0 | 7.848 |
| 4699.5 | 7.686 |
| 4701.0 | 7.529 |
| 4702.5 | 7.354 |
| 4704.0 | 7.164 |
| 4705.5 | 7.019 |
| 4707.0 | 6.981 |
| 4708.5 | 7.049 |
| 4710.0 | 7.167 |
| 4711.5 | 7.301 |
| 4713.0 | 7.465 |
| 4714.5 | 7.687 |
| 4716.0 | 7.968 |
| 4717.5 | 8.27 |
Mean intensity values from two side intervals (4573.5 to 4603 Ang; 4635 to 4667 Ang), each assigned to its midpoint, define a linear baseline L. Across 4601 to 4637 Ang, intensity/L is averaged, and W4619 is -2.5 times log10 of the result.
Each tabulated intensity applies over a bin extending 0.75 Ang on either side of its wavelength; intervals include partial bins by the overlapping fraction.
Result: -0.050 mag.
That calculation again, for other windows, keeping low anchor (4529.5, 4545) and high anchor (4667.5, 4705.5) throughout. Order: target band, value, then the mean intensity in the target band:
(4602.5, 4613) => -0.12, 8.98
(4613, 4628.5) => -0.05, 8.42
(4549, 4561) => -0.09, 8.5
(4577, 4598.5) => -0.02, 8.09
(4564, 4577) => -0.03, 8.11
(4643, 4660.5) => -0.02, 8.33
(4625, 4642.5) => -0.02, 8.24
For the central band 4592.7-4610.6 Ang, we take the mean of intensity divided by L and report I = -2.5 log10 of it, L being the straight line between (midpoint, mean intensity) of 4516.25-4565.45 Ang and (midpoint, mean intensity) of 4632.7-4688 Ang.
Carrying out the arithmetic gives -0.05 mag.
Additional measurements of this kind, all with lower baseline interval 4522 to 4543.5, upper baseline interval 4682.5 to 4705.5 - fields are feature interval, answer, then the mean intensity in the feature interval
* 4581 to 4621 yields -0.07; 8.38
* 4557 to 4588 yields -0.07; 8.21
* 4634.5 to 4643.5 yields 0.00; 7.96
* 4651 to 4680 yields -0.05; 8.46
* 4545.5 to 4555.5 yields -0.10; 8.37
